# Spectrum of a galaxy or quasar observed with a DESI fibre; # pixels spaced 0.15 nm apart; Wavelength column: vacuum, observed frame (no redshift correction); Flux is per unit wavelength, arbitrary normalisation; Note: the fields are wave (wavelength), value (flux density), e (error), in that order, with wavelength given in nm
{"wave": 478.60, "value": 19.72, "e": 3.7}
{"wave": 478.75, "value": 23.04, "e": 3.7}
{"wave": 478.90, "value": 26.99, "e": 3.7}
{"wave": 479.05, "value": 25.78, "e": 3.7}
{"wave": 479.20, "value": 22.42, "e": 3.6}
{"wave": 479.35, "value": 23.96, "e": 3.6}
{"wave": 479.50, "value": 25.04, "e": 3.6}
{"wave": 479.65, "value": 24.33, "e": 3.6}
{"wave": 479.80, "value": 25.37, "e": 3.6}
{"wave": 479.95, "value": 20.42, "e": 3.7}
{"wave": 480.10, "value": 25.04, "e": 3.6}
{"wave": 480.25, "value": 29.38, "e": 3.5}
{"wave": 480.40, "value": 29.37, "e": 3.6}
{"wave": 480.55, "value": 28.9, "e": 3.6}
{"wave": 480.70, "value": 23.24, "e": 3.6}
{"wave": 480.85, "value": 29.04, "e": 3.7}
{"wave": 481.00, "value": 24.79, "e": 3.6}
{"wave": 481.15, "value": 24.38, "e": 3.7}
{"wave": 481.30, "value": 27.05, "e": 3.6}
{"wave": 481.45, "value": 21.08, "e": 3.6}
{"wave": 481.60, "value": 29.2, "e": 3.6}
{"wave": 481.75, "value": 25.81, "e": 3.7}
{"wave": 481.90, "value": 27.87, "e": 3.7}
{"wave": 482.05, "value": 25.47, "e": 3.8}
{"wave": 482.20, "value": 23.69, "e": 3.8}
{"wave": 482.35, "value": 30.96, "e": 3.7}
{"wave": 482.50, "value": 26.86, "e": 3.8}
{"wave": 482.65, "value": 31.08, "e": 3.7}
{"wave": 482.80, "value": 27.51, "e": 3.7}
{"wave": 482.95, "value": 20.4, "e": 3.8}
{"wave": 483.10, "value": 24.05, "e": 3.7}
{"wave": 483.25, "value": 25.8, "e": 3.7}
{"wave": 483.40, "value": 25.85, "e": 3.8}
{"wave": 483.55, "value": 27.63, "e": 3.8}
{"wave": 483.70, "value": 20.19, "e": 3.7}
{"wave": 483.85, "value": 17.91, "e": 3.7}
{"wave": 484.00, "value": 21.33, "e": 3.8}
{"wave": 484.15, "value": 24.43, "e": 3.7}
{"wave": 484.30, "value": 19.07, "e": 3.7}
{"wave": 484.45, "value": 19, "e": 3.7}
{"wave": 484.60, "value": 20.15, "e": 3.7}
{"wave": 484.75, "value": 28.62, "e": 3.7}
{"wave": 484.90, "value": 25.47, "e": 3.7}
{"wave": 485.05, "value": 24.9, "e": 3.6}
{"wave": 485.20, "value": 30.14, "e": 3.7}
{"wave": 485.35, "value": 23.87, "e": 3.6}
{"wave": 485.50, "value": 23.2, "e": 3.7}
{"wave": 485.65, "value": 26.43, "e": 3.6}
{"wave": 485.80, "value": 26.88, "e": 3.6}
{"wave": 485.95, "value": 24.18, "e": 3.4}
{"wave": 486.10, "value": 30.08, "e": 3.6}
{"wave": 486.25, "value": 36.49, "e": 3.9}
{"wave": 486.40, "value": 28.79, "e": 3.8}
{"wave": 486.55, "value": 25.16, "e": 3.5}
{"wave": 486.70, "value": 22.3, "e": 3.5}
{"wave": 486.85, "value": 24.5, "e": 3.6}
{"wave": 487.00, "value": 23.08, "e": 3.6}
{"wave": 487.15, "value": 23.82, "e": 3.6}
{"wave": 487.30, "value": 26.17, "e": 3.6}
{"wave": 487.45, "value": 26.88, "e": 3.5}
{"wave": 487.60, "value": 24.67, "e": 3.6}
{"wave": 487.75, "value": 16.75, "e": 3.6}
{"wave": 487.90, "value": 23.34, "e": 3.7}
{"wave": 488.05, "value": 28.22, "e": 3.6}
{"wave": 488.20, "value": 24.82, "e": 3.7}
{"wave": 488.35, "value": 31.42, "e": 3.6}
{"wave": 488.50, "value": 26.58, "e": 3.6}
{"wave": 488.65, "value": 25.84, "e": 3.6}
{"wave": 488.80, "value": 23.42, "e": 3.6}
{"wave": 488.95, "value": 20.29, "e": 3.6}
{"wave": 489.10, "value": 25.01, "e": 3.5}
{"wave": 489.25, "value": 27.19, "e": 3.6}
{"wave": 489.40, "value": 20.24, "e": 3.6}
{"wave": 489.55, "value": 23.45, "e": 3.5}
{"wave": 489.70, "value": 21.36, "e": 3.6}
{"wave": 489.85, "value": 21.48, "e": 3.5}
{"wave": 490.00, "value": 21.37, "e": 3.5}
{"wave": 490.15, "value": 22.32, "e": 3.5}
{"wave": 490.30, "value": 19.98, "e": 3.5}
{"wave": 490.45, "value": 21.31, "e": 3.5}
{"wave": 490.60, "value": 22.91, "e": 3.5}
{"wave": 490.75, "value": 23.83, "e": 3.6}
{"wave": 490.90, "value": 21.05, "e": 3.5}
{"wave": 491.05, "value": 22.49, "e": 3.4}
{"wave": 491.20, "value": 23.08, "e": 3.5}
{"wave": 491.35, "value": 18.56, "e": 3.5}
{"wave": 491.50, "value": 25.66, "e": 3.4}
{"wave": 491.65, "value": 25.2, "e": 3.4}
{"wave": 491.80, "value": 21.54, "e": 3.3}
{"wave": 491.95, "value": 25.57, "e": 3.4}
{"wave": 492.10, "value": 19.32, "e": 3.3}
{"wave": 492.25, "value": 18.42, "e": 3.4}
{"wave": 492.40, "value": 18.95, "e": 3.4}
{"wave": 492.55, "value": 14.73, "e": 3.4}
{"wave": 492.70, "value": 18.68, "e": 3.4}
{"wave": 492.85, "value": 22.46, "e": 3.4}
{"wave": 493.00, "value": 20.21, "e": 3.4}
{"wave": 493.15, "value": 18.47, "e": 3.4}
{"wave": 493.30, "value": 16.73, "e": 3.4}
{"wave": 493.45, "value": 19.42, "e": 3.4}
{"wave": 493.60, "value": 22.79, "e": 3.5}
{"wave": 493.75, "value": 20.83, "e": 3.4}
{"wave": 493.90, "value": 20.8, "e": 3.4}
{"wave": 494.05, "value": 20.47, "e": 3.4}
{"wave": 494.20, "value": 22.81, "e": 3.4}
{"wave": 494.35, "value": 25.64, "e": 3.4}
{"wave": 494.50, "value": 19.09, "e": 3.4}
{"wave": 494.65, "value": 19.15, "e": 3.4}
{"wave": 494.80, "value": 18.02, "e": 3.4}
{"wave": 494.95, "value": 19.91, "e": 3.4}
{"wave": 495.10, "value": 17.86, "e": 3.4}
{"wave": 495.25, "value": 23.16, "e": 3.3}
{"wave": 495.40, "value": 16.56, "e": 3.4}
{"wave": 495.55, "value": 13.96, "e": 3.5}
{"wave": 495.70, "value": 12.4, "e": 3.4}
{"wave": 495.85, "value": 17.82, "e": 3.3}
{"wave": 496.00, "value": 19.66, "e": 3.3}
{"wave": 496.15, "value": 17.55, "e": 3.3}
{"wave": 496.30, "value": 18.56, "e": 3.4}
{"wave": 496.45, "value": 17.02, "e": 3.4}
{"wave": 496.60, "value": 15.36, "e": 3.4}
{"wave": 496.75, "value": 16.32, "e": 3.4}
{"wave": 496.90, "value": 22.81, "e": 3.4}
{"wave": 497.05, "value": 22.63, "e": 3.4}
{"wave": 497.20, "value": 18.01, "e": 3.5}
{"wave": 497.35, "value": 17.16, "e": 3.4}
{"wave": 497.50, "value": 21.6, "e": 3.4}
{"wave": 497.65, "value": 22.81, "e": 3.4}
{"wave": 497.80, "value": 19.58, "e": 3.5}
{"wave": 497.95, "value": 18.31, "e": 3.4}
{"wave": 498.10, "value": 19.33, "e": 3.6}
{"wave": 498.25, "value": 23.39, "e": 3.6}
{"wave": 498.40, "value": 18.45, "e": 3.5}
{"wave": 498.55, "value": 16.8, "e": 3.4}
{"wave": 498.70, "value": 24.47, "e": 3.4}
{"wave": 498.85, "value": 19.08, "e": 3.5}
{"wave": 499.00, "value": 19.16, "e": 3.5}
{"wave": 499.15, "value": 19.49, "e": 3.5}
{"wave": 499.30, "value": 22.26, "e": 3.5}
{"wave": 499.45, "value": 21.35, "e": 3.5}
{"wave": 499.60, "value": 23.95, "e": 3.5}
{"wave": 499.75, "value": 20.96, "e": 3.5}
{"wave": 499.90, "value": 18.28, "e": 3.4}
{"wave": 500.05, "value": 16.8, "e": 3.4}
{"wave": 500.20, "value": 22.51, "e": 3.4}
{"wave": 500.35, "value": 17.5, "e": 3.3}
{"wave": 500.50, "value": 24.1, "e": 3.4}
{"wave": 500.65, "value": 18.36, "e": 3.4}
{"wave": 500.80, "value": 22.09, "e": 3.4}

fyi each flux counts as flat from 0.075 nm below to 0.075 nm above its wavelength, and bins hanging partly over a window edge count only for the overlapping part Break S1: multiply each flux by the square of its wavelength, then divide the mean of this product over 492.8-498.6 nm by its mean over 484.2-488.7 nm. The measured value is 0.8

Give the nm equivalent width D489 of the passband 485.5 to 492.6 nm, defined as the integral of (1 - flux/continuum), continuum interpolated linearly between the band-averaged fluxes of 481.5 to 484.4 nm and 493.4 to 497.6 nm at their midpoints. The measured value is -0.50 nm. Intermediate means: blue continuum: 24.9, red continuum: 19.2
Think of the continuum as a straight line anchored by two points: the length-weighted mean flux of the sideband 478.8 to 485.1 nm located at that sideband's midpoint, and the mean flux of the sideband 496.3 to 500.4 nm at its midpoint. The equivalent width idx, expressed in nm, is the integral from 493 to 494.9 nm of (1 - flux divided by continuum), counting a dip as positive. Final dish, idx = 0.08 nm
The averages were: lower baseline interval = 25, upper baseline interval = 19.8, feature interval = 20.3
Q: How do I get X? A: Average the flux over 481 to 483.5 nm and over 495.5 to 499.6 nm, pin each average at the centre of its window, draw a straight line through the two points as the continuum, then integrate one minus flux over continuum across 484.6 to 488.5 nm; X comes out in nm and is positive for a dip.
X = -0.29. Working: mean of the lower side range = 26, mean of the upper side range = 19.2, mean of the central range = 25.9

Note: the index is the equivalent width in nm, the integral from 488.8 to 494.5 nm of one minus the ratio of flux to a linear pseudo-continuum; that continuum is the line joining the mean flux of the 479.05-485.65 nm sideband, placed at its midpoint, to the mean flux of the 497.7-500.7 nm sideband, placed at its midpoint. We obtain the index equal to 0.23 nm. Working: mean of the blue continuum 25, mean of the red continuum 20.2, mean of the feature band 21.5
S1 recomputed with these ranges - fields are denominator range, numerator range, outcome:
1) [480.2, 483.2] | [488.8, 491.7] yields 0.88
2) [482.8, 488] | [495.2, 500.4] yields 0.83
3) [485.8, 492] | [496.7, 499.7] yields 0.88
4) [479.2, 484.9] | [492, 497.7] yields 0.81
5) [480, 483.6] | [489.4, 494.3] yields 0.83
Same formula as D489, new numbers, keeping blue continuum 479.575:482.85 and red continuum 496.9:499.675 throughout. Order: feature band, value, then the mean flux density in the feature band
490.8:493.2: 0.183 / 21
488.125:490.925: 0.016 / 23.4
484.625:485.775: -0.039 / 25.9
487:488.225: -0.003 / 24.2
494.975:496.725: 0.331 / 17.3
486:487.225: -0.109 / 26.7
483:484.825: 0.191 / 22.8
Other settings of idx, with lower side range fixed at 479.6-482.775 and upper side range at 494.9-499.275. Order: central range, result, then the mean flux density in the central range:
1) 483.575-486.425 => -0.026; 24.8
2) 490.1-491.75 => -0.042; 22.4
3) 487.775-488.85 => -0.131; 25.9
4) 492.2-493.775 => 0.125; 19.2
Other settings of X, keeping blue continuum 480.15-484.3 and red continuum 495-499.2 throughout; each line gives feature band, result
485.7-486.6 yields -0.183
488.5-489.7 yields -0.064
